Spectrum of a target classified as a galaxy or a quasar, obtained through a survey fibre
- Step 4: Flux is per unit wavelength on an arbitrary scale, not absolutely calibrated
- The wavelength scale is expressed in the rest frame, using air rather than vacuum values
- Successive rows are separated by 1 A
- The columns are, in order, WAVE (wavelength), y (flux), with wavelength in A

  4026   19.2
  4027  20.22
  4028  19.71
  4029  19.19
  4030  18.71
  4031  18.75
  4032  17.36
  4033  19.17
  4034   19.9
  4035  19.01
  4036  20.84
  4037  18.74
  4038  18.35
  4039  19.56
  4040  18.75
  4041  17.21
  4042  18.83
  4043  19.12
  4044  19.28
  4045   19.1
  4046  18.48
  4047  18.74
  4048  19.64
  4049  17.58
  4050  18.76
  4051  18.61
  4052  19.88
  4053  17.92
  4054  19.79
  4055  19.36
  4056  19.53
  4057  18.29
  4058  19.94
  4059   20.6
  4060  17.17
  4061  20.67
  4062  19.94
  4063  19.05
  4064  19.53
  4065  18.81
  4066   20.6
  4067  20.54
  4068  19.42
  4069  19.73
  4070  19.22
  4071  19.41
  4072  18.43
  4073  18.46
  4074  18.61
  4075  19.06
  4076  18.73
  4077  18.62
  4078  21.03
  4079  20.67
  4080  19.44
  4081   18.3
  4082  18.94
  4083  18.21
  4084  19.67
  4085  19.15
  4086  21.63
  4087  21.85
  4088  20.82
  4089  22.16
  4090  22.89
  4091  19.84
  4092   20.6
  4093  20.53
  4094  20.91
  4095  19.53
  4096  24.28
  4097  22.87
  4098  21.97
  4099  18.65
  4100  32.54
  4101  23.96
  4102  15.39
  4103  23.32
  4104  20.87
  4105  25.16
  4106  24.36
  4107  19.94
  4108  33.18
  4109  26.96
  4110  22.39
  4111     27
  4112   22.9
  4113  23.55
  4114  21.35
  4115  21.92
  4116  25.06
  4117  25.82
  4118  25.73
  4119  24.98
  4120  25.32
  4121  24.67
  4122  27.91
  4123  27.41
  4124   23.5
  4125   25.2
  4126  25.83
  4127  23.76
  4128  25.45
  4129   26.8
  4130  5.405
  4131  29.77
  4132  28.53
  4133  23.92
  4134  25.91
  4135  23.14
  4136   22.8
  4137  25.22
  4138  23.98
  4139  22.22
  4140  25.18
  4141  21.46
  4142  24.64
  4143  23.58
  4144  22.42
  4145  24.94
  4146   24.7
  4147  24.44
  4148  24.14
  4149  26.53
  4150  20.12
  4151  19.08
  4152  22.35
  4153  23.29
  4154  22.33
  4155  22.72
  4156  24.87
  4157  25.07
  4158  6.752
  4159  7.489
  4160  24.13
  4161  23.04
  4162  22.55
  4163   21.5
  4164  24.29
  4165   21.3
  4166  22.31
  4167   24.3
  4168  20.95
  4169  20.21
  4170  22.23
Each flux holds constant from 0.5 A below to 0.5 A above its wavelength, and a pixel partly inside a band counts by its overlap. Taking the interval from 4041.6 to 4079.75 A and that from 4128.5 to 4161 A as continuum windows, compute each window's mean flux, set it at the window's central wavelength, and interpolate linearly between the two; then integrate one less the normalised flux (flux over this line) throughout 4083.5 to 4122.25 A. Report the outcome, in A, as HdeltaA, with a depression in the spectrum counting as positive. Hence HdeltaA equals -4.1 A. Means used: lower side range 19.2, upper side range 22.4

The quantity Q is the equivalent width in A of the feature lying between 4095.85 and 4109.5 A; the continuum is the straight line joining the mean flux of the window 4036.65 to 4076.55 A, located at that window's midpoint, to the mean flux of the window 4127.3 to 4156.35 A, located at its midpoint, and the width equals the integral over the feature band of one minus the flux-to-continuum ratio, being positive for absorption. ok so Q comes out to -1.5 A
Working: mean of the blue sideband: 19.1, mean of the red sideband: 23.4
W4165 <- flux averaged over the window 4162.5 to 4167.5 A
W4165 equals 22.7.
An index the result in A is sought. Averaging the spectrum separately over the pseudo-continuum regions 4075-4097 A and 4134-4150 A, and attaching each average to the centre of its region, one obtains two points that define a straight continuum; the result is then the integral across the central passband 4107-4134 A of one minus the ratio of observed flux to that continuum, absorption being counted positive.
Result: -2.61 A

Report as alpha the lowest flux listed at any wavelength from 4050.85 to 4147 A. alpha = 5.405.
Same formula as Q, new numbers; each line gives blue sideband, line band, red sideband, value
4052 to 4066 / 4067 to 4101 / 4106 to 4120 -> 2.0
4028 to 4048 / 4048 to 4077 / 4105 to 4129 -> 2.2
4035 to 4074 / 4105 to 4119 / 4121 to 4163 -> -1.9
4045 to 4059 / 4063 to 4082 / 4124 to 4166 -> 0.5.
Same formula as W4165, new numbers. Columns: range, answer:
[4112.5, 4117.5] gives 23.5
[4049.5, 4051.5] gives 18.7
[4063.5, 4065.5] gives 19.2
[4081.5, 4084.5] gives 18.9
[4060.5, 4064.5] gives 19.8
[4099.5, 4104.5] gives 23.2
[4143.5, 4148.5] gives 24.1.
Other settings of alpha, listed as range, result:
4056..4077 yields 17.17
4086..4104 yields 15.39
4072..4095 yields 18.21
